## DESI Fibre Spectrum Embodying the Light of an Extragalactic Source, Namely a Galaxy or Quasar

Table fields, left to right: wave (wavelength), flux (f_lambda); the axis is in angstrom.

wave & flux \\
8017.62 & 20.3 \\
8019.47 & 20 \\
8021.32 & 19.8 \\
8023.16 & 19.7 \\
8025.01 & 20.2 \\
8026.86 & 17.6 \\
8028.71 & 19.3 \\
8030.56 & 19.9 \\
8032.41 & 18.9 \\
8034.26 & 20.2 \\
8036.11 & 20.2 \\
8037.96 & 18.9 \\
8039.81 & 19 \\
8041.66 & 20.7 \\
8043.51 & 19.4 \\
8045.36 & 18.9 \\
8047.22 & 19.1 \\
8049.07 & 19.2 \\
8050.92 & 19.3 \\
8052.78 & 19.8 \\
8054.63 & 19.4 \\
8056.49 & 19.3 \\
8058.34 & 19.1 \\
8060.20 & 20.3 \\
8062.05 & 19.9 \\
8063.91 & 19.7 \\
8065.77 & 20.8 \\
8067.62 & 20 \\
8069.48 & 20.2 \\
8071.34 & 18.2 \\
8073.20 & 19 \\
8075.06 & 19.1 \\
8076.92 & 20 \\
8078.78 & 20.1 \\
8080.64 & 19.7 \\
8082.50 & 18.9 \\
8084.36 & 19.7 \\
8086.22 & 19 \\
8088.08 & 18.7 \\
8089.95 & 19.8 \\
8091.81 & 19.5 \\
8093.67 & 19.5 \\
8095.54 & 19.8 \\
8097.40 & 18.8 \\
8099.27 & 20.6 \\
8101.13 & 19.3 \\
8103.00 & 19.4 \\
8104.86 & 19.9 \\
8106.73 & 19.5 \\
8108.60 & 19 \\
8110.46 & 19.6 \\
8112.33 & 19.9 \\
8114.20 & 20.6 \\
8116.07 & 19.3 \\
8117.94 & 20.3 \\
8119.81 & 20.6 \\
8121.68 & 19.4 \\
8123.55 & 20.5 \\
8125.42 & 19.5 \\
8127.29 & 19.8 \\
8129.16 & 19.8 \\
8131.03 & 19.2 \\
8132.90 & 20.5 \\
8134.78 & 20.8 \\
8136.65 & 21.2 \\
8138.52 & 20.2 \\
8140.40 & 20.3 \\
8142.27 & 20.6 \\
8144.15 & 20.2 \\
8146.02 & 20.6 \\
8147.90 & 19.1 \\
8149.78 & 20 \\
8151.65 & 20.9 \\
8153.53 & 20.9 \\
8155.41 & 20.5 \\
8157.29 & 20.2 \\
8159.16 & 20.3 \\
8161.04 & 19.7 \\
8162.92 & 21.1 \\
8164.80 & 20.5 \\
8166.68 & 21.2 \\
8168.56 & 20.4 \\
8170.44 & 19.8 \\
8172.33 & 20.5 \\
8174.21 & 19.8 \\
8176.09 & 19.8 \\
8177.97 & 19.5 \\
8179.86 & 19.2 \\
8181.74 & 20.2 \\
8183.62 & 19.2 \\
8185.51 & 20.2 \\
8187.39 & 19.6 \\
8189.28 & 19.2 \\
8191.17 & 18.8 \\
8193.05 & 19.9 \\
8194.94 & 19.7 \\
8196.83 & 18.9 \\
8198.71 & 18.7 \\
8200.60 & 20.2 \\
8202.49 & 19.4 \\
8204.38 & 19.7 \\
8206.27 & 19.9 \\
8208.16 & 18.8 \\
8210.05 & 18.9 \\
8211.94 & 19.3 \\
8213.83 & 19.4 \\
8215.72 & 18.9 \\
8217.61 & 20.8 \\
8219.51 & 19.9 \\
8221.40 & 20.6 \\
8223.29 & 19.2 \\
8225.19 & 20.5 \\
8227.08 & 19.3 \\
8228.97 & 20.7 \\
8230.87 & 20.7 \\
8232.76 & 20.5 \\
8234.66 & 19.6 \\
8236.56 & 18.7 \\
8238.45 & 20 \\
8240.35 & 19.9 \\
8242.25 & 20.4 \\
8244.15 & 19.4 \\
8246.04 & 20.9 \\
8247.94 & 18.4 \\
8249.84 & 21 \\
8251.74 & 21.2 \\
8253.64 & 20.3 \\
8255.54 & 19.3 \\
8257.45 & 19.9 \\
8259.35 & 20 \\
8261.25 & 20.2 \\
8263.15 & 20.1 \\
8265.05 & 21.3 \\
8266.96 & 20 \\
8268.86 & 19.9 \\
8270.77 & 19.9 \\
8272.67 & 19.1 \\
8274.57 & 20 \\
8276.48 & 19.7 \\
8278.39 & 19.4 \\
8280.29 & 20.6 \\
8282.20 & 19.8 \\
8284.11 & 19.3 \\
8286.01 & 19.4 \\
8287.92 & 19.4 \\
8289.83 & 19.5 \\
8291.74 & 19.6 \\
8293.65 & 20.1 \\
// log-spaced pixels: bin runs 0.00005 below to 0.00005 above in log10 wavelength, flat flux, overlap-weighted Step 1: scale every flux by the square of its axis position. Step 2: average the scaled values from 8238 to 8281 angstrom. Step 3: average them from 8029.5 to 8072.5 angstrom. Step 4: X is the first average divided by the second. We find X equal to 1.1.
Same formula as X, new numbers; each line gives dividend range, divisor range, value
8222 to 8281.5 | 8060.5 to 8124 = 1.06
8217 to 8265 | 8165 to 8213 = 1.04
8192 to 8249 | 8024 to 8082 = 1.05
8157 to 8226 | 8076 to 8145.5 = 1.02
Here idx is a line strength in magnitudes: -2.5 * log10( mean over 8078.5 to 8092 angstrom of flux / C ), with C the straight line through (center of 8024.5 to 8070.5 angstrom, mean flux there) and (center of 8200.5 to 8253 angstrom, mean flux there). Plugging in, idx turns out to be 0.01 mag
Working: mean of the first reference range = 19.6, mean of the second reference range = 19.9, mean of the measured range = 19.4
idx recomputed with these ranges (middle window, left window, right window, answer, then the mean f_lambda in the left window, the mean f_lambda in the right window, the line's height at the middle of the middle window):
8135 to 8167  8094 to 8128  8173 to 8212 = -0.04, 19.8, 19.5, 19.6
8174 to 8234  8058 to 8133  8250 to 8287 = 0.01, 19.7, 20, 19.9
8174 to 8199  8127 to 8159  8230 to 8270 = 0.04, 20.3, 20.1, 20.2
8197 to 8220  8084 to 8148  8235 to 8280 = 0.03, 19.9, 20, 19.9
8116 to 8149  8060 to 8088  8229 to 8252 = -0.02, 19.6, 20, 19.8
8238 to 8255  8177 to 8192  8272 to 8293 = -0.03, 19.5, 19.6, 19.6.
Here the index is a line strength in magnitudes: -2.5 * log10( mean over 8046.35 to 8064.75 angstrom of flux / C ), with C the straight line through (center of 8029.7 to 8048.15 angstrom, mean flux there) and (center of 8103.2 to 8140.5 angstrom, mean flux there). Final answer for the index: 0.01 mag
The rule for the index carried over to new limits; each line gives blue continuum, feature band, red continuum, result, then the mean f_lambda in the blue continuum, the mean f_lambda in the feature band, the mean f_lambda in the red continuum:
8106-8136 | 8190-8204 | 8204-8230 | 0.021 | 19.9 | 19.4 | 19.7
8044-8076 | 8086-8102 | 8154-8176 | 0.017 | 19.5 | 19.5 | 20.4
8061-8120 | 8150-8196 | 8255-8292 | -0.018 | 19.6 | 20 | 19.8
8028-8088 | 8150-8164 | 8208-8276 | -0.041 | 19.5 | 20.5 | 19.9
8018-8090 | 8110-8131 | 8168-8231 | -0.018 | 19.5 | 19.9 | 19.7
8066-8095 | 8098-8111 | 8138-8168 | 0.010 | 19.5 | 19.6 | 20.4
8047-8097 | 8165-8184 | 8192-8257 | -0.016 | 19.5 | 20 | 19.8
